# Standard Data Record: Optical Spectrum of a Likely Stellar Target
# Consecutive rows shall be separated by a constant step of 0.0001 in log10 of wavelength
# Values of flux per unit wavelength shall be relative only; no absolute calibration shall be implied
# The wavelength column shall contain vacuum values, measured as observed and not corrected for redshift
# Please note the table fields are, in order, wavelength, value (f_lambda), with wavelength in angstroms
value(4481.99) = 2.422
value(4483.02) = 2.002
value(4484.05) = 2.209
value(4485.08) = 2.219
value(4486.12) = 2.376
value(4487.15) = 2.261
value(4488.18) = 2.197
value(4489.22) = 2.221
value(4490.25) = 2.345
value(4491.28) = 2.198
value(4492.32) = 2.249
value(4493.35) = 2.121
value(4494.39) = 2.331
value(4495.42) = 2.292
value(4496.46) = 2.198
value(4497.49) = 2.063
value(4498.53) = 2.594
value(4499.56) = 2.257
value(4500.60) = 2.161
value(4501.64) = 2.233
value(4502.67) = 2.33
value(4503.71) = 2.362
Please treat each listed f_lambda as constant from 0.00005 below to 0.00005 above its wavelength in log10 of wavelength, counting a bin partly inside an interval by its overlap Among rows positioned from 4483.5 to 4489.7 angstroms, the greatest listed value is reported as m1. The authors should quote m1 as 2.376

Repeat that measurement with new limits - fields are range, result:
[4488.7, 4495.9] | 2.345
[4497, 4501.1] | 2.594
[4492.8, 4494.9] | 2.331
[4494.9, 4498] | 2.292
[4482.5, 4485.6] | 2.219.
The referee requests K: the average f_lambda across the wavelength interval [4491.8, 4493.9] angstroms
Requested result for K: 2.18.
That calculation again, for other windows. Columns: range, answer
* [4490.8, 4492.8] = 2.22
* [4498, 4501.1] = 2.34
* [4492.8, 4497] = 2.24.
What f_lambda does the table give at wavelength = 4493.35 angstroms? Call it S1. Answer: 2.121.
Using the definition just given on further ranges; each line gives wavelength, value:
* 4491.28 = 2.198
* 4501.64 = 2.233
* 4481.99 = 2.422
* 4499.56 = 2.257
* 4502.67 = 2.33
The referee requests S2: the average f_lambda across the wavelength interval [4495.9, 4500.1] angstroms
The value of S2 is 2.28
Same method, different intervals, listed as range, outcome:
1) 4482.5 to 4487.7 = 2.22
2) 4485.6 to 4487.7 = 2.32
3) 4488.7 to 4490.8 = 2.29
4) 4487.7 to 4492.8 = 2.24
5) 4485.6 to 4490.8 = 2.28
